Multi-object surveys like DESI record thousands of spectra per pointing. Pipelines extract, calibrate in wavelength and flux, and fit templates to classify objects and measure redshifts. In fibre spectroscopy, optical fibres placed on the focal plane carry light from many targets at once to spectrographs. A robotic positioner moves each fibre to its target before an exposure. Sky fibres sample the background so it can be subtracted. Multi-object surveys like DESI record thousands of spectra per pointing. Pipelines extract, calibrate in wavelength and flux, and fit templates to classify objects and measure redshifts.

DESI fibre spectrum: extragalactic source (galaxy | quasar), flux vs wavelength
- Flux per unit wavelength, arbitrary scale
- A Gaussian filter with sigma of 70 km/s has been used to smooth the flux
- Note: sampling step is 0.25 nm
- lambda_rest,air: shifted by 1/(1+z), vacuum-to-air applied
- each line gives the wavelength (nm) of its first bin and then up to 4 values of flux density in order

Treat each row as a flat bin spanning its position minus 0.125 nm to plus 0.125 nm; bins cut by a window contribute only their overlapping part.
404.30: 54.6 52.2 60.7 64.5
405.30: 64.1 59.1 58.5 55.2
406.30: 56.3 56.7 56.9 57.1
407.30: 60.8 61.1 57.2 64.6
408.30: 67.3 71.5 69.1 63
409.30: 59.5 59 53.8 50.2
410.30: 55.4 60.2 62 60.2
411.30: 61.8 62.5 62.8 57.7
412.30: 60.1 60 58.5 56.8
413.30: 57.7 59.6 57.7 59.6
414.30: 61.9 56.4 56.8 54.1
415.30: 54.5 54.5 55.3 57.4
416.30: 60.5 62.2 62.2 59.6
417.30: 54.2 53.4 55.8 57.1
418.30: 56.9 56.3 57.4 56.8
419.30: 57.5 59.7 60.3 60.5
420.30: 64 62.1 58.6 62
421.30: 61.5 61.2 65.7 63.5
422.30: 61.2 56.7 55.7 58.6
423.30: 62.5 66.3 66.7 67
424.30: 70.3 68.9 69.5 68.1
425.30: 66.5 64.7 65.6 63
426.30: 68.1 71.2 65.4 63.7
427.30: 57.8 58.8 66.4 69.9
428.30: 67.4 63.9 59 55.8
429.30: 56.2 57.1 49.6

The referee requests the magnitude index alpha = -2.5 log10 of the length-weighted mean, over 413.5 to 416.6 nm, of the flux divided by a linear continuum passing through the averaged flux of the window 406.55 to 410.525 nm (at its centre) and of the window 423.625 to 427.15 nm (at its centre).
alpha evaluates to 0.10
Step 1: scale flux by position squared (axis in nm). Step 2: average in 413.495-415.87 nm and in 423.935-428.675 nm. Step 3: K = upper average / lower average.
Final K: 1.23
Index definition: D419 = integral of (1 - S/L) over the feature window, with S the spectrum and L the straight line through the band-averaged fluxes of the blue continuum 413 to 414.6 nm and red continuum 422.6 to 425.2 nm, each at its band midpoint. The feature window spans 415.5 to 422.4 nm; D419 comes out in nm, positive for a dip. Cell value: 0.31 nm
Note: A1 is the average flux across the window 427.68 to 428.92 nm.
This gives 65.3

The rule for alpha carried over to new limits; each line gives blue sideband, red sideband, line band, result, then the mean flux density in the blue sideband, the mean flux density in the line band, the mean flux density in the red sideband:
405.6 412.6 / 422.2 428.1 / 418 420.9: 0.07 mag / 60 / 59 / 64.6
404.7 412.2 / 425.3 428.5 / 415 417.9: 0.10 mag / 60.3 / 57.1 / 65.2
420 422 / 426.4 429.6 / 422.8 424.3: -0.03 mag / 62.1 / 64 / 62.7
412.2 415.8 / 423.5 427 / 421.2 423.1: 0.07 mag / 57.6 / 60.6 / 67.2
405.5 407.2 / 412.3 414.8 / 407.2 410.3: -0.07 mag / 57.1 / 61.2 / 58.7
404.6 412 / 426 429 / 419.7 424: 0.03 mag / 60.3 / 61.7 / 64.4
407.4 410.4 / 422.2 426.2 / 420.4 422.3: 0.03 mag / 61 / 62.1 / 64.5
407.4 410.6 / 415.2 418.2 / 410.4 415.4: 0.00 mag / 60.9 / 59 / 57.2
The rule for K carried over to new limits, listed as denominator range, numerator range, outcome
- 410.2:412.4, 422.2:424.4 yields 1.10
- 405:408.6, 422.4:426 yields 1.16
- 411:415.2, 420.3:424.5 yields 1.11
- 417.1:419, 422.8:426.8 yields 1.22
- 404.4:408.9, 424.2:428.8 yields 1.19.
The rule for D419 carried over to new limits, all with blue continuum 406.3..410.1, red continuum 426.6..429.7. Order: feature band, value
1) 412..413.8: 0.068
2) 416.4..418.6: 0.130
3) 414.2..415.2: 0.064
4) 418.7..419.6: 0.053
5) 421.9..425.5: -0.163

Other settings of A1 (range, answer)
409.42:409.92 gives 56.5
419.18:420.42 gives 60.4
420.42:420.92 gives 60.4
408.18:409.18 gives 67.7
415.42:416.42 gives 56.9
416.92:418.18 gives 56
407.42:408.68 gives 64.3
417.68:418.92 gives 56.7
